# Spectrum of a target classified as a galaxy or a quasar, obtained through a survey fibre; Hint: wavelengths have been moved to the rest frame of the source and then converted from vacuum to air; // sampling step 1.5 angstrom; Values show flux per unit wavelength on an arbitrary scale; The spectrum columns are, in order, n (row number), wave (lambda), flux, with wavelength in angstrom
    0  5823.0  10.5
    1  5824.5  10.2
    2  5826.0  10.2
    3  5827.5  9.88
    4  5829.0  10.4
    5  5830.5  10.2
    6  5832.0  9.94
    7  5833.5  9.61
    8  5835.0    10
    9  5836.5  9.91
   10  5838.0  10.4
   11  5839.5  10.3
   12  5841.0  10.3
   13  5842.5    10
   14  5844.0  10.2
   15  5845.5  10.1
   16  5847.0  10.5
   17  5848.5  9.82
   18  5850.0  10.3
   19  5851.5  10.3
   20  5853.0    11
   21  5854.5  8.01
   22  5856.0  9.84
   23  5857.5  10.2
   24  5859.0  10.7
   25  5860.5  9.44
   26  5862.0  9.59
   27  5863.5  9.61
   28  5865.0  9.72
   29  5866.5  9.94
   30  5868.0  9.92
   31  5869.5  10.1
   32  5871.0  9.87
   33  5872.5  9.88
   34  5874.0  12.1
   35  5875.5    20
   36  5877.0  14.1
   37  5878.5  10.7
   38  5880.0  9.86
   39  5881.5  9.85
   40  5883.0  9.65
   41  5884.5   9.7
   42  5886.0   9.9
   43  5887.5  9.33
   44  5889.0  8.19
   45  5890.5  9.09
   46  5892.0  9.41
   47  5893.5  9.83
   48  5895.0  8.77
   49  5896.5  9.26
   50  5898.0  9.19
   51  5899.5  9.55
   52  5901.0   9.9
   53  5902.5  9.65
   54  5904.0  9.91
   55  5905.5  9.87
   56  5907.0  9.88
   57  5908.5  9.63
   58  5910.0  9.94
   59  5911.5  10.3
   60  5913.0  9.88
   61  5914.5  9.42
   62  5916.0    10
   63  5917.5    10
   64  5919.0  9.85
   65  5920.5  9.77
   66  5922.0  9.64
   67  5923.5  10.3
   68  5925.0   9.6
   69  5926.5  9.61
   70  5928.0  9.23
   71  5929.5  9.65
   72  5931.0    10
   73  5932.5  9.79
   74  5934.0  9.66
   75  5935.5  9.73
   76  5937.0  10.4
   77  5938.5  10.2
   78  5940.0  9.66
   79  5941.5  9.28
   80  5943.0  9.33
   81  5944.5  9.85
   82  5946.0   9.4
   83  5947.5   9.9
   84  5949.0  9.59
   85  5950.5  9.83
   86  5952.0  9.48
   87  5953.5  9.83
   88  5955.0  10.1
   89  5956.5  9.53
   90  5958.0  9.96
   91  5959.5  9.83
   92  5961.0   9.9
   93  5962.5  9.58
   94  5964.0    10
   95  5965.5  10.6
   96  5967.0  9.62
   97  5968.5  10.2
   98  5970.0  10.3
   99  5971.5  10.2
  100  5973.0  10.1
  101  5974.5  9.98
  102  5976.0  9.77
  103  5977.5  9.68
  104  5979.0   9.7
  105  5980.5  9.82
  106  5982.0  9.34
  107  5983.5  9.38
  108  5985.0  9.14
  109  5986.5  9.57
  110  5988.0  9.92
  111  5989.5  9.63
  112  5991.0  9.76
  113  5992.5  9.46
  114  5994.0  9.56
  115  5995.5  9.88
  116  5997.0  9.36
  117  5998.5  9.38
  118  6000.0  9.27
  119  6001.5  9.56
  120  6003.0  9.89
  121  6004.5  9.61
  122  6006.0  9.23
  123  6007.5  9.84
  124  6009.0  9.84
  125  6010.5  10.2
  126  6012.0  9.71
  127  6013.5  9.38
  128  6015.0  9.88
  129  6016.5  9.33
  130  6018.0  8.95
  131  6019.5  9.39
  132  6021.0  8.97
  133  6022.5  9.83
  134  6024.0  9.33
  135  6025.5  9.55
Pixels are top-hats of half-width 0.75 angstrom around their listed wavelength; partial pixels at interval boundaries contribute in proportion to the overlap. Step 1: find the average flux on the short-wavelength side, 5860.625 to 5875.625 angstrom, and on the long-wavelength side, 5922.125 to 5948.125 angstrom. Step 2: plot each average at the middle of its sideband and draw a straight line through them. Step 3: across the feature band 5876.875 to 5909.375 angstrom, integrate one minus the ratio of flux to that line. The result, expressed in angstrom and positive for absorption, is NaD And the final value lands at 1.9 angstrom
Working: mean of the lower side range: 10.6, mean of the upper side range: 9.74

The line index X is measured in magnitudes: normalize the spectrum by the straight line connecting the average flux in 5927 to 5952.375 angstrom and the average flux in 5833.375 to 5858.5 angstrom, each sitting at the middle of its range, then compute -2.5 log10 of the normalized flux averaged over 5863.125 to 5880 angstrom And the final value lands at -0.148 mag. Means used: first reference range 10.1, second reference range 9.71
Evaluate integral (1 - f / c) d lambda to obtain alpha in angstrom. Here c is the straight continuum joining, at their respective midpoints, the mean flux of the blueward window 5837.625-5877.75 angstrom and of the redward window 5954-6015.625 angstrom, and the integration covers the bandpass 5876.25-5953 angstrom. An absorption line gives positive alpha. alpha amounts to 3.3 angstrom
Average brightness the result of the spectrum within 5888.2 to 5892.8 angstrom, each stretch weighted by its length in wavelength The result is 8.91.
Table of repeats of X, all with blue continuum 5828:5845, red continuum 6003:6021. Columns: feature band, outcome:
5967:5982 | -0.03 mag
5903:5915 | 0.00 mag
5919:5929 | 0.02 mag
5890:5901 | 0.07 mag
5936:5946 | 0.00 mag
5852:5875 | -0.01 mag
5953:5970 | -0.02 mag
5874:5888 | -0.16 mag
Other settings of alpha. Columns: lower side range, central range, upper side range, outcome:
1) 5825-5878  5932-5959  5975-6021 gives 0.4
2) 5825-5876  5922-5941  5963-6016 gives 0.3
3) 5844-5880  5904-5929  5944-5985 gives 1.0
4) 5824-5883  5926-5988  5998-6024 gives 0.4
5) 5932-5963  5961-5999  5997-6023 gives -0.5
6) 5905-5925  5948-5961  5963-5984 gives 0.2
